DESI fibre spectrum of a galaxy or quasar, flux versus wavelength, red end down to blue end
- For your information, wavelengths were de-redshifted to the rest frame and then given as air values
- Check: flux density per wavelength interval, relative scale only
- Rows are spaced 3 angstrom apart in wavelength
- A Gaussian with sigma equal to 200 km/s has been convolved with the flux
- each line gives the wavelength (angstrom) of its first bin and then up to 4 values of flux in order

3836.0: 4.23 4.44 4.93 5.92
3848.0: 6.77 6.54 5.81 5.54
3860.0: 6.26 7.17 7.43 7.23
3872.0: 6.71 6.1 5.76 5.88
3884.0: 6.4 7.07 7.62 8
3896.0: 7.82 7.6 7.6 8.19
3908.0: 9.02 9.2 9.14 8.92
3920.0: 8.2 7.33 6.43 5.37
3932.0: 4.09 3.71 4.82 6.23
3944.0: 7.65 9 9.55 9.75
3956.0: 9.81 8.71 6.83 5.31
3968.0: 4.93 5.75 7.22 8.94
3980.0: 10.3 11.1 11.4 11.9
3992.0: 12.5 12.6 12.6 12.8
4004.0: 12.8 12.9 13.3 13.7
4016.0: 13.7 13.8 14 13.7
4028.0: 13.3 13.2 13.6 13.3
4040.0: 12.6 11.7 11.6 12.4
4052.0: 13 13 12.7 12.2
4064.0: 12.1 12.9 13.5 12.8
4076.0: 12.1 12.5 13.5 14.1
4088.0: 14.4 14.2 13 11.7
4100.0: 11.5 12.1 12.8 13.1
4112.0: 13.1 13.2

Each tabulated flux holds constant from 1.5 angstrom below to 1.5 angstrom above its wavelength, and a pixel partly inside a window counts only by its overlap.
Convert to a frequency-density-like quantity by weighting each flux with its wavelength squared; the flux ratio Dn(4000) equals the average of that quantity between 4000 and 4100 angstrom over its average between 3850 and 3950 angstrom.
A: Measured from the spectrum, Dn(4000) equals 2.0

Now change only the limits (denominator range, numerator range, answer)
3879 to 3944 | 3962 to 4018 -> 1.57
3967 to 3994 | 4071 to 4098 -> 1.46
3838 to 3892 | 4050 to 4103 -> 2.26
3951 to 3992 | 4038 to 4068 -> 1.48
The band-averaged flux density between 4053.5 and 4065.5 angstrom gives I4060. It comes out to 12.5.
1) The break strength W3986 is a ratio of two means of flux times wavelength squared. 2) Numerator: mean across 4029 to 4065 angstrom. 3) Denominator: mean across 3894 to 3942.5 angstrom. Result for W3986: 1.9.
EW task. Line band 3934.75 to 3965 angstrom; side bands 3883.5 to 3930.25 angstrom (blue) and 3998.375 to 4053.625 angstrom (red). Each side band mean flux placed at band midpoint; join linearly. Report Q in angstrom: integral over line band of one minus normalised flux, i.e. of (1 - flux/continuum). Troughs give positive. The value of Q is 6.4 angstrom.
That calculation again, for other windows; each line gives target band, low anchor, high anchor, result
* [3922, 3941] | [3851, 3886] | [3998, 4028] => 8.3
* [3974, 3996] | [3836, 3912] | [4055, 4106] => -1.9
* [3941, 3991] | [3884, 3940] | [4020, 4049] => 5.9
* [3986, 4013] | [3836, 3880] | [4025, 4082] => -4.3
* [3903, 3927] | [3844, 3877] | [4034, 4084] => -0.5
